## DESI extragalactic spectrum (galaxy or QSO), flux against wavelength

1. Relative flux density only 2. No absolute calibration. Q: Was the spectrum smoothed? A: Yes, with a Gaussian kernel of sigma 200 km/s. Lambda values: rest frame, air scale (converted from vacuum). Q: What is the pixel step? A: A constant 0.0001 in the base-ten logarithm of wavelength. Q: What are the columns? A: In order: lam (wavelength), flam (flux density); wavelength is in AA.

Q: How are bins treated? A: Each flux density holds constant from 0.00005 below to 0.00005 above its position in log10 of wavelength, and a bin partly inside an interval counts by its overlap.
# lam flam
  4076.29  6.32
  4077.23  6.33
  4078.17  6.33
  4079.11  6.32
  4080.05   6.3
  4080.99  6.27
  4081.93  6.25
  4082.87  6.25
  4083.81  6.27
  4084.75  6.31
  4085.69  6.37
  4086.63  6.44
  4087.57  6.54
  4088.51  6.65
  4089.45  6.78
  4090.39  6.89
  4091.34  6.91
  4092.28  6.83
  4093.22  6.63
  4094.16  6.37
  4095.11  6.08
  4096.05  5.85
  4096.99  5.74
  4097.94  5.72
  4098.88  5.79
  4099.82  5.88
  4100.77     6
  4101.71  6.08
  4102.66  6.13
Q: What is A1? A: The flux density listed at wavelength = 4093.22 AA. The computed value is 6.63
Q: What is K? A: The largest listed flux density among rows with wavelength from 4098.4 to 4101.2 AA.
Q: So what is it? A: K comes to 6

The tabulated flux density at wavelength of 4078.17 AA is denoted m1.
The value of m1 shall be 6.33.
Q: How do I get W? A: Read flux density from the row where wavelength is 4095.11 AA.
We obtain 6.08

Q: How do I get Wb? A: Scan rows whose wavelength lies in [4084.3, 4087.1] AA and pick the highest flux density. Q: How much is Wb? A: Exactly 6.44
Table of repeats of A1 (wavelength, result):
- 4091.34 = 6.91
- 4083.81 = 6.27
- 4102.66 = 6.13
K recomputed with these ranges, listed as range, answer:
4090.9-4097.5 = 6.91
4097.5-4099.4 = 5.79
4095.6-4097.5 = 5.85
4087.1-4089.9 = 6.78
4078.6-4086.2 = 6.37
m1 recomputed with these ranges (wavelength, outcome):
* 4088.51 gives 6.65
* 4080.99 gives 6.27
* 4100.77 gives 6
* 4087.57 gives 6.54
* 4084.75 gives 6.31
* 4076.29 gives 6.32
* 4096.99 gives 5.74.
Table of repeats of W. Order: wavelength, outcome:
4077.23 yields 6.33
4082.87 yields 6.25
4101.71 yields 6.08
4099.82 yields 5.88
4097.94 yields 5.72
